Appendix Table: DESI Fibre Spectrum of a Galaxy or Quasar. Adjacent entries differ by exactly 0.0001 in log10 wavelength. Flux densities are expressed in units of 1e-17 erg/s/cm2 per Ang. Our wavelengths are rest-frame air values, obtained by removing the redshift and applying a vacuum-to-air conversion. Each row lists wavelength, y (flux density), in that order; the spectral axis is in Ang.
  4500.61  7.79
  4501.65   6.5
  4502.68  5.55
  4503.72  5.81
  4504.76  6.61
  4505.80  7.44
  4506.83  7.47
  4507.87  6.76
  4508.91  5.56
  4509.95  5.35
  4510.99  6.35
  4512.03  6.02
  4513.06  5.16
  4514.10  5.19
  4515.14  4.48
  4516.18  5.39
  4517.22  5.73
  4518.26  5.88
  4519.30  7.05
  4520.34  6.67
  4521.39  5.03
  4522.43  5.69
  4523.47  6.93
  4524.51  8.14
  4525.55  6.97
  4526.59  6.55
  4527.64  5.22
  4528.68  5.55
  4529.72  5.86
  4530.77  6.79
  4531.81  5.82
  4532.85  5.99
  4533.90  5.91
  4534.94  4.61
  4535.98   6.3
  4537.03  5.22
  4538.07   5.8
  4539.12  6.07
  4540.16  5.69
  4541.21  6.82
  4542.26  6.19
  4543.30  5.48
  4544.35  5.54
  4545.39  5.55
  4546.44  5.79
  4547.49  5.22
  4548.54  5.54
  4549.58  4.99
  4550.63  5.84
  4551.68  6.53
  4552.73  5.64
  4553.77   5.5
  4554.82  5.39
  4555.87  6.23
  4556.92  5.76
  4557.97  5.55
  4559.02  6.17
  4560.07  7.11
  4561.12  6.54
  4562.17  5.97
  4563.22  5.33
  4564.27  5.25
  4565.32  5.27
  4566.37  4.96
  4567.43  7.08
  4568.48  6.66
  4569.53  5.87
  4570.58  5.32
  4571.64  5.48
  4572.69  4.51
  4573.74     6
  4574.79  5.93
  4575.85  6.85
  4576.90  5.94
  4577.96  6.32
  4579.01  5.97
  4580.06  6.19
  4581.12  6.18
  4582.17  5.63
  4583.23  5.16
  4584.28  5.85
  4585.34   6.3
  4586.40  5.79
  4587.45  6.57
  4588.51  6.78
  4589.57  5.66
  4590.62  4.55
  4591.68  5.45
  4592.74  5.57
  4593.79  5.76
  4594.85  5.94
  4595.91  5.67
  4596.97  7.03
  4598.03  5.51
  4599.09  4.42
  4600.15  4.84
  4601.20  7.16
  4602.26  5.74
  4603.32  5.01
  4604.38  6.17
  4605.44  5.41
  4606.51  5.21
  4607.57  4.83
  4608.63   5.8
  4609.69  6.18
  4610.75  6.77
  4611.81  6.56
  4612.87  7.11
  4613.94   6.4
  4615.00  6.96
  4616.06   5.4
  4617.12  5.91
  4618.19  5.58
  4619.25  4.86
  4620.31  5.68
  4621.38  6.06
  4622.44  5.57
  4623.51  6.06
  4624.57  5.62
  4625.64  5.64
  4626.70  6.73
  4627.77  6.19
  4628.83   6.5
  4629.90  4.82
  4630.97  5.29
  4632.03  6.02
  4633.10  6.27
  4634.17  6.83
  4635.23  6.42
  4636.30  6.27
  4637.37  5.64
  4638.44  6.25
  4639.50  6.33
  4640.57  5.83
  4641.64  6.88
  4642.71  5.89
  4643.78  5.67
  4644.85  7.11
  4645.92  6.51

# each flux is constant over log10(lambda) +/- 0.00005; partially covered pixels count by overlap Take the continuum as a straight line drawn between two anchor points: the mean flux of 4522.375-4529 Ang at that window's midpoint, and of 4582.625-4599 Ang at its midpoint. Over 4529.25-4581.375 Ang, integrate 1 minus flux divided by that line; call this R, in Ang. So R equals 2.82 Ang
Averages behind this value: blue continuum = 6.52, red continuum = 5.8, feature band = 5.85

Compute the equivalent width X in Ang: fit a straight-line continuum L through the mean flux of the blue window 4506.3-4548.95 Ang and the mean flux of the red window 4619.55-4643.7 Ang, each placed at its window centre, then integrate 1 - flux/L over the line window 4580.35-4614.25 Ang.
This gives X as 0.8 Ang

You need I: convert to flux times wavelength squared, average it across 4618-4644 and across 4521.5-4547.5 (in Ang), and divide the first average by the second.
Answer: 1.0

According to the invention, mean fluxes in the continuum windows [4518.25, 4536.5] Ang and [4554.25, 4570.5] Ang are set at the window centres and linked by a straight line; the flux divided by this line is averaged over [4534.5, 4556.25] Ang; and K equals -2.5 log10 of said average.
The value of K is 0.06 mag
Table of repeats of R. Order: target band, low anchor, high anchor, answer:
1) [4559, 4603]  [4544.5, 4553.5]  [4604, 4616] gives 0.13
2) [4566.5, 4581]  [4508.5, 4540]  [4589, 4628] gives -0.33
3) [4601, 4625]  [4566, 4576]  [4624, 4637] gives 0.34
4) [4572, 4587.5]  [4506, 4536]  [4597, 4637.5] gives 0.07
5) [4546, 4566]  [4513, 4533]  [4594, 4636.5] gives 0.73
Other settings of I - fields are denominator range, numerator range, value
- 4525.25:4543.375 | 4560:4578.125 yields 1.00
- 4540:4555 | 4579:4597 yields 1.04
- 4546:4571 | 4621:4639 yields 1.07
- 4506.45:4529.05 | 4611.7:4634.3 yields 1.03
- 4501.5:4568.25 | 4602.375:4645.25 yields 1.05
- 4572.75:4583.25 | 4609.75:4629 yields 1.03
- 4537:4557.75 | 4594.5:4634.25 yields 1.05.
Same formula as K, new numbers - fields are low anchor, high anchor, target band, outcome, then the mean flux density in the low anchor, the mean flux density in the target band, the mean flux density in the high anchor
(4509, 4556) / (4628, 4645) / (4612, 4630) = 0.02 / 5.85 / 5.98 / 6.11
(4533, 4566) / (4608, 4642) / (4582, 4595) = 0.03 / 5.77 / 5.77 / 6.07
